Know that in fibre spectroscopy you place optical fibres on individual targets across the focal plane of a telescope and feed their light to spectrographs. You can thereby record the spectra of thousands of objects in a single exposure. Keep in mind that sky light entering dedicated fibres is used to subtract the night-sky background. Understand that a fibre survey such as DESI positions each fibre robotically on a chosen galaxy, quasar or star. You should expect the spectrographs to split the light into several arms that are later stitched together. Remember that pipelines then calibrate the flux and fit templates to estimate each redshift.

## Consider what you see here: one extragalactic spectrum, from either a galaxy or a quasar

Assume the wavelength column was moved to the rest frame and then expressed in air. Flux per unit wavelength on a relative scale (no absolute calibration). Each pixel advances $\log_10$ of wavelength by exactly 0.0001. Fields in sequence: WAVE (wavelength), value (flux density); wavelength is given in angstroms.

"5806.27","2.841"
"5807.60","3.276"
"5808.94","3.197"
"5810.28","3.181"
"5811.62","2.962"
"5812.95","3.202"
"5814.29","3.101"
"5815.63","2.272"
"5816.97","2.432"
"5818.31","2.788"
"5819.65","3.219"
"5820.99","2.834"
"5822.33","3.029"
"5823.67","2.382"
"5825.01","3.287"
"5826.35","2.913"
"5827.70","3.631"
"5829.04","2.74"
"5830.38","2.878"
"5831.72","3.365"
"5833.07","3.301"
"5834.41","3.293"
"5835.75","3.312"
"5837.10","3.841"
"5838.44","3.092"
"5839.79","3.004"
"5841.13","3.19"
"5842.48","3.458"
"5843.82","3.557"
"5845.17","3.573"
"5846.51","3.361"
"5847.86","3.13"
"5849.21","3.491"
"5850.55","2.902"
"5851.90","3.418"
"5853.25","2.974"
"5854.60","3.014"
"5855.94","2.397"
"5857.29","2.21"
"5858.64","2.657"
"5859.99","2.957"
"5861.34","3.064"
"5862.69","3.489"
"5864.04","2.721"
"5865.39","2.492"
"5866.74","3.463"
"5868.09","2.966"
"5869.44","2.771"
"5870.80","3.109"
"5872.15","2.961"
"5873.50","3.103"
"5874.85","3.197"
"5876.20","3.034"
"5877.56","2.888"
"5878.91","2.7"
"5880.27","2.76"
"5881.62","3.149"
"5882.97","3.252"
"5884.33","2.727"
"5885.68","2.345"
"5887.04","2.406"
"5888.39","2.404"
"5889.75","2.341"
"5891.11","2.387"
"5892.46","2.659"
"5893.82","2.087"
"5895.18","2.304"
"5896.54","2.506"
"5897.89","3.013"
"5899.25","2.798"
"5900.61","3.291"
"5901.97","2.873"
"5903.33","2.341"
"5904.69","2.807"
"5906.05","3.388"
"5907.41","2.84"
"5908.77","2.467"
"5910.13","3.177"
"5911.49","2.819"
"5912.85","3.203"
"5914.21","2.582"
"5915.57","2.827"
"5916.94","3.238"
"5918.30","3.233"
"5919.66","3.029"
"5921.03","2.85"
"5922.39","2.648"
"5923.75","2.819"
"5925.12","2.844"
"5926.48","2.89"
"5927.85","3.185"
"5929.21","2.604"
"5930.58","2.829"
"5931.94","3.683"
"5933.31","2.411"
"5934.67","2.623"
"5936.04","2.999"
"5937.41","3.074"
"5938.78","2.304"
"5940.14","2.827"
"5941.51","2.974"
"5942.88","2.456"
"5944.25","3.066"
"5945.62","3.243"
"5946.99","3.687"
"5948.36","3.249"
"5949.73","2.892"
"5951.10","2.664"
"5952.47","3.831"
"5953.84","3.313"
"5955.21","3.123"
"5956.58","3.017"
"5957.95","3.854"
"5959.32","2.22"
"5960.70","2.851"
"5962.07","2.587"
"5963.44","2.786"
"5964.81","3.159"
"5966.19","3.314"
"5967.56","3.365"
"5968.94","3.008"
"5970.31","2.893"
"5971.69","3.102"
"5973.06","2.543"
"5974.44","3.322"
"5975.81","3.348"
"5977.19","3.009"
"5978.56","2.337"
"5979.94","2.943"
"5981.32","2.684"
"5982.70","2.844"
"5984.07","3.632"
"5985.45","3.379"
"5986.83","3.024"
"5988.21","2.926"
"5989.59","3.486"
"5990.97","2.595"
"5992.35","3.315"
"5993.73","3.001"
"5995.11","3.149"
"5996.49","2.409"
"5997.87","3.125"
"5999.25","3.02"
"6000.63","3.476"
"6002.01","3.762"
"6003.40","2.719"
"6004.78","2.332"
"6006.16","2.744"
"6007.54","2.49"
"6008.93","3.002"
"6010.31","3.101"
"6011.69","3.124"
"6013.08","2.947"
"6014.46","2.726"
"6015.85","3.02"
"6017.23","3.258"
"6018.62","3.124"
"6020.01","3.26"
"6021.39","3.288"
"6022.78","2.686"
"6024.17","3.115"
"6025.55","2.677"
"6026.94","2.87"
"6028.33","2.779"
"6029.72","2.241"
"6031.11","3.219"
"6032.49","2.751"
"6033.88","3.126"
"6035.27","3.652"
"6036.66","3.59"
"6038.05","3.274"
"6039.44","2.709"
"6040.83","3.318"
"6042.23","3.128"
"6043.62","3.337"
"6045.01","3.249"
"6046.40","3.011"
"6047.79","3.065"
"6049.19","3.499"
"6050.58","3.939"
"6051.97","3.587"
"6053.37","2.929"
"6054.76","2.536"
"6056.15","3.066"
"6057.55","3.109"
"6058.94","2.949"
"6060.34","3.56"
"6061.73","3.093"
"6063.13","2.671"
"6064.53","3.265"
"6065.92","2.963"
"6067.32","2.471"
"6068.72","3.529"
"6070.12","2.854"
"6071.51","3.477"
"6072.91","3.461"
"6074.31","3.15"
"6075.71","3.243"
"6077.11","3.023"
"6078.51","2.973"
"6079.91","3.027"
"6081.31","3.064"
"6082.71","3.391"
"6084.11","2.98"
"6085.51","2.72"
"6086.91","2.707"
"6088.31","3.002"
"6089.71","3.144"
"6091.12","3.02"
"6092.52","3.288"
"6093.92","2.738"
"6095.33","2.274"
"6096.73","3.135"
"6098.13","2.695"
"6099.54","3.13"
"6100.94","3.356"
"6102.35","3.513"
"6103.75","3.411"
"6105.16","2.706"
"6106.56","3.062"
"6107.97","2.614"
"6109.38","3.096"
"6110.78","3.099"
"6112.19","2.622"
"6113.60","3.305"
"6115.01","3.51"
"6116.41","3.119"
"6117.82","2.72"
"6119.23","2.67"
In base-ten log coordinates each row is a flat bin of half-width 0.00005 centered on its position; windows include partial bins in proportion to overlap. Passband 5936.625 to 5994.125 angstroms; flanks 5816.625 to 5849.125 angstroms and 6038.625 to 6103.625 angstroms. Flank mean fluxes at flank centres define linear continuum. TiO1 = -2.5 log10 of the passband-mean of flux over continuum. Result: 0.034 mag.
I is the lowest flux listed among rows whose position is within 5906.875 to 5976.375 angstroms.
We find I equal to 2.22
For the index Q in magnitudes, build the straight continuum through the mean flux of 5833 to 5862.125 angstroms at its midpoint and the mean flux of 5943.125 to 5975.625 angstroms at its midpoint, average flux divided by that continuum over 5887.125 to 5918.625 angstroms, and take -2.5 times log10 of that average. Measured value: 0.13 mag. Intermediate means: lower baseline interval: 3.14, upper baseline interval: 3.09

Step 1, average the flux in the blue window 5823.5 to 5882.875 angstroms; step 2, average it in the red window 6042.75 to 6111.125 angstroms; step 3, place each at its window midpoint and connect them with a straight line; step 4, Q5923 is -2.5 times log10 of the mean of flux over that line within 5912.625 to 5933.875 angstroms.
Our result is 0.06 mag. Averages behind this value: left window 3.08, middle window 2.93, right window 3.09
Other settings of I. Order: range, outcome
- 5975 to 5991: 2.337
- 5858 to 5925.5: 2.087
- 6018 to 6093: 2.241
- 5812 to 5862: 2.21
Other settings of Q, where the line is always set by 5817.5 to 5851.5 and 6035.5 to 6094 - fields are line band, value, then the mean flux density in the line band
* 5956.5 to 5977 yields 0.04 mag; 3.02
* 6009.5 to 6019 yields 0.04 mag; 3.04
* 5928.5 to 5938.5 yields 0.11 mag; 2.87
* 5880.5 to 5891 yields 0.19 mag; 2.65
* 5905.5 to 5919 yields 0.07 mag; 2.97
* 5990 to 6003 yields 0.02 mag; 3.09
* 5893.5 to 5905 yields 0.18 mag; 2.68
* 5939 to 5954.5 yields 0.02 mag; 3.09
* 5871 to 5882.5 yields 0.07 mag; 2.99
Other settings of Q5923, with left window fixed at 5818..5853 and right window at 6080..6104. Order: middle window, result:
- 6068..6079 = -0.06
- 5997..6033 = 0.04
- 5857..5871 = 0.09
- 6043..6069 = -0.03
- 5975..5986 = 0.03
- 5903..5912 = 0.11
